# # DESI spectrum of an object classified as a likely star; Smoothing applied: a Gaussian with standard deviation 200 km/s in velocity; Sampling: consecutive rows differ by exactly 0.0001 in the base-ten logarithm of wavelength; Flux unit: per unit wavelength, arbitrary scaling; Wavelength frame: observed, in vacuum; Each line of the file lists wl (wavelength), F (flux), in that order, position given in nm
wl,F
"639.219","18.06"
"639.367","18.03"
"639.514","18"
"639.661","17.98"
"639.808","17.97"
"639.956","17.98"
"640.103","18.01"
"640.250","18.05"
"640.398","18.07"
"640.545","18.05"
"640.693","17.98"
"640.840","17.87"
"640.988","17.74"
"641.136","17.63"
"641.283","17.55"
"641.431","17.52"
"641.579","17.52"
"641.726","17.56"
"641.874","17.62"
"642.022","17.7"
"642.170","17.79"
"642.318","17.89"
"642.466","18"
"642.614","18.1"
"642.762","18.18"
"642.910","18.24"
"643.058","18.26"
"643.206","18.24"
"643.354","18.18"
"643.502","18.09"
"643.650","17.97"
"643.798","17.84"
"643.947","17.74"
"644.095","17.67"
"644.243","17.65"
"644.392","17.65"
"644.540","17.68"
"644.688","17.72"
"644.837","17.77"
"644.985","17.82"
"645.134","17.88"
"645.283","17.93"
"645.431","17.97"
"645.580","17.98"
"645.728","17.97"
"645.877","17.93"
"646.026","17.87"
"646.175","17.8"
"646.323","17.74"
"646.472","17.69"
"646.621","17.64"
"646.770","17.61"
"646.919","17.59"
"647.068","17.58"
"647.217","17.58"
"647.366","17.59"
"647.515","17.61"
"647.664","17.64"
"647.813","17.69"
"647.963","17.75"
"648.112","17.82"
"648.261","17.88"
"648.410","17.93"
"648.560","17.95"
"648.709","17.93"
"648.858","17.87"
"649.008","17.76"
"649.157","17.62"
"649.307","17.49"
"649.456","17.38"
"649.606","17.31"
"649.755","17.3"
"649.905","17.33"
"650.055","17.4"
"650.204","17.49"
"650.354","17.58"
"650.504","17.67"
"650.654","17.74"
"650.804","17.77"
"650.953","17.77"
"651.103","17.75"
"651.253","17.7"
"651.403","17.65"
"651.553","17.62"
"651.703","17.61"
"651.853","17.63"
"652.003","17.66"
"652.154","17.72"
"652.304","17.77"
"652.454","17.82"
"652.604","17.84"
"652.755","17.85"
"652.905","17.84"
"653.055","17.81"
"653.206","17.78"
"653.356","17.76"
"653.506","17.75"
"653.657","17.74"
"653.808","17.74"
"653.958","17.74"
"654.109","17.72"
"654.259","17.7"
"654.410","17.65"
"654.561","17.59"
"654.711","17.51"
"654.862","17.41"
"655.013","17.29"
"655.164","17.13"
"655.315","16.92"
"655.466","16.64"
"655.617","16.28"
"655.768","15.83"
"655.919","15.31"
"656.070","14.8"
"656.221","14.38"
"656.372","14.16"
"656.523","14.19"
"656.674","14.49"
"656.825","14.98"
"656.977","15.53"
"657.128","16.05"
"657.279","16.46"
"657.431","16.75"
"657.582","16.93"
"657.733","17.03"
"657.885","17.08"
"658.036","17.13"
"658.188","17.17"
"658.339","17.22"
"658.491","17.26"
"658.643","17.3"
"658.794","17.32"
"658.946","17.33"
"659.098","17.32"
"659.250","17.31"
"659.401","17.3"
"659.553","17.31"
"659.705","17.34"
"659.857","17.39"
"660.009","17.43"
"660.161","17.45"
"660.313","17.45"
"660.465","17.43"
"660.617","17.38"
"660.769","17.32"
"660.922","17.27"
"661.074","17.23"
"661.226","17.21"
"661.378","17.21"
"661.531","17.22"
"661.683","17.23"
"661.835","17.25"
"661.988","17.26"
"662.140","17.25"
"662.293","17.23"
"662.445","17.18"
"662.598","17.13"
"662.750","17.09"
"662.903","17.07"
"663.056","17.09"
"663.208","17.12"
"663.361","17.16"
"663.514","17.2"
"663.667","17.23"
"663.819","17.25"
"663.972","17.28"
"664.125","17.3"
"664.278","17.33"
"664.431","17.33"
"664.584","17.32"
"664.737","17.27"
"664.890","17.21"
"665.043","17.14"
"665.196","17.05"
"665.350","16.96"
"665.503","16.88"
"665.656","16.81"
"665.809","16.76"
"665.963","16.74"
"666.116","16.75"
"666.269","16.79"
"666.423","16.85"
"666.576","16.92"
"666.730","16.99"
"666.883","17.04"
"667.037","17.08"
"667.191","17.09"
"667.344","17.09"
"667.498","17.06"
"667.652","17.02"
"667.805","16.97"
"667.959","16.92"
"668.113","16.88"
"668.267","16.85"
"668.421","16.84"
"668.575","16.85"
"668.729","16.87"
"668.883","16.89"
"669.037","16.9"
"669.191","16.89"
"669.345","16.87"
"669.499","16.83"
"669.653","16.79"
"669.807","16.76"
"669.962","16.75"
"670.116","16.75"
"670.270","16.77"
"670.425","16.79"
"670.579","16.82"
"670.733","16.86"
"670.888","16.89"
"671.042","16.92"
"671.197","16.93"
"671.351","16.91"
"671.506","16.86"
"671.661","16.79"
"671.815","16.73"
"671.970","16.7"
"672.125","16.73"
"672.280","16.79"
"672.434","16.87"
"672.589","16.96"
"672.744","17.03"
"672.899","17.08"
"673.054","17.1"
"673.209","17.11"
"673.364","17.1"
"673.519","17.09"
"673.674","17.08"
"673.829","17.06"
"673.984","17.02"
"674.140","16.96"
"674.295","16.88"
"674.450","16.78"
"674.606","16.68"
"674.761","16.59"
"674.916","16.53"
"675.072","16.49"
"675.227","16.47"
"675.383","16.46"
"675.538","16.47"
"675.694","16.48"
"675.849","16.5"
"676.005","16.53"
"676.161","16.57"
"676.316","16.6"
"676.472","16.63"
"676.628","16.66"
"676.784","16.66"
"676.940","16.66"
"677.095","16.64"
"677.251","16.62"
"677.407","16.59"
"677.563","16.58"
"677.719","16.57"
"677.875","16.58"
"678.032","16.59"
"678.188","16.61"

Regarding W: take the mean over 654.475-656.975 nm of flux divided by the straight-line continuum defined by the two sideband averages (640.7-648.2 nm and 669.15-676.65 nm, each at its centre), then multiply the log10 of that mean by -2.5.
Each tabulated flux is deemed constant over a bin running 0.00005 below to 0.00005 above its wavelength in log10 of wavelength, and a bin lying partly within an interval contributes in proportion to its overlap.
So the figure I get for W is 0.10 mag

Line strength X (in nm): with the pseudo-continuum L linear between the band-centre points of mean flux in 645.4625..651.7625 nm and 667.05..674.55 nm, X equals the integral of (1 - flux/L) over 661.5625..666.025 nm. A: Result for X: 0.00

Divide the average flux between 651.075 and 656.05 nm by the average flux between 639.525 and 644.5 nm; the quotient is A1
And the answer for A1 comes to 0.97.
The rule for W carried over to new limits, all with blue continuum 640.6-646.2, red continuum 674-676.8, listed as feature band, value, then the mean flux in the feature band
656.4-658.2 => 0.08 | 16.1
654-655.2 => -0.01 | 17.5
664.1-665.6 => -0.01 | 17.2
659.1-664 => -0.01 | 17.3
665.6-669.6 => 0.00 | 16.9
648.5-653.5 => -0.01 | 17.7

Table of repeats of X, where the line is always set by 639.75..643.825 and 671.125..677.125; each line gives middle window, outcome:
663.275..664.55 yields -0.01 nm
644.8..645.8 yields -0.01 nm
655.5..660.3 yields 0.24 nm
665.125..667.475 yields 0.02 nm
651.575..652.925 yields -0.01 nm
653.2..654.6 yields -0.02 nm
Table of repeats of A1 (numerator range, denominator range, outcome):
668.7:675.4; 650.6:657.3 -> 0.99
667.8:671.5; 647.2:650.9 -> 0.95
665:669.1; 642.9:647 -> 0.95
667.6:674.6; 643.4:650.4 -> 0.95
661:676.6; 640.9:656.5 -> 0.97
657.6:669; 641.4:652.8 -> 0.97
